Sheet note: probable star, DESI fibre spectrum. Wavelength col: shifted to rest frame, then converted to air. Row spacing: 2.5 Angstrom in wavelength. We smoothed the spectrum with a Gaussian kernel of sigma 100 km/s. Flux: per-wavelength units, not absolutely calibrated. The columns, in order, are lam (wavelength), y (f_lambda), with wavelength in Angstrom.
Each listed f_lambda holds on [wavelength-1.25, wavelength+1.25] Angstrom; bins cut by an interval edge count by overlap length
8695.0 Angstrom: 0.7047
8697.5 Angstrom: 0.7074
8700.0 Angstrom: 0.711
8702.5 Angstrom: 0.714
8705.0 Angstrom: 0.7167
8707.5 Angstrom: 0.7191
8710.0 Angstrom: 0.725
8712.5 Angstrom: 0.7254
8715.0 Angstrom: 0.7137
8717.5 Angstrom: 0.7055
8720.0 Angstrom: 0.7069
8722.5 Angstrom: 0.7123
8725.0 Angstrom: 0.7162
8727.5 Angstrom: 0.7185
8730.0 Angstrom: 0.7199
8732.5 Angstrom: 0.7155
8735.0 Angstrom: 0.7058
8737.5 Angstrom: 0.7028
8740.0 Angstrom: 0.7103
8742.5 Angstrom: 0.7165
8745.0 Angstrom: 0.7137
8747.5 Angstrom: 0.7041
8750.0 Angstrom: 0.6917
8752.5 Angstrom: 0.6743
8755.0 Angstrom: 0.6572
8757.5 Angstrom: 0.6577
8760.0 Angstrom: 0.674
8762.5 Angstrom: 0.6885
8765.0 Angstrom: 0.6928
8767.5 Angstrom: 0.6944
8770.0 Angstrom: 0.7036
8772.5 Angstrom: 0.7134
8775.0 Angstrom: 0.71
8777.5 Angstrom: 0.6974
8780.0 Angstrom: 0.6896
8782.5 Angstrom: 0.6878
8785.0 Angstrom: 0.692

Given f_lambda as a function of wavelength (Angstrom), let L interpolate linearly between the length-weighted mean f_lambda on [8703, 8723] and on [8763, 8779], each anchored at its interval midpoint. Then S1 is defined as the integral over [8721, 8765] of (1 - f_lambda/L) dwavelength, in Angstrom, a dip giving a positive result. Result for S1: 0.59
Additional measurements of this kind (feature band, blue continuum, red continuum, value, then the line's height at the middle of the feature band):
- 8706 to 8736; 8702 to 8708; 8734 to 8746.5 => -0.1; 0.714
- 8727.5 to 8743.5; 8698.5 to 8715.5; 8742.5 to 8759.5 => -0.4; 0.697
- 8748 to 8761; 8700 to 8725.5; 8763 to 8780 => 0.6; 0.705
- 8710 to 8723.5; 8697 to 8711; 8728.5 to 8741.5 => 0.0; 0.714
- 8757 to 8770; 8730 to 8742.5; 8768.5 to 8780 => 0.4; 0.706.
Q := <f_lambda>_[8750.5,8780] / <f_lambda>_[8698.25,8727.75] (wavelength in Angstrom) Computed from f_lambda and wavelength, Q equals 0.96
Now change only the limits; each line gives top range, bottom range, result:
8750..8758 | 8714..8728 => 0.94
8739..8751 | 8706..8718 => 0.98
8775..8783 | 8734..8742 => 0.98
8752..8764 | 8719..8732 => 0.94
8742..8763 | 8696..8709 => 0.96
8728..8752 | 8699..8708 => 0.99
